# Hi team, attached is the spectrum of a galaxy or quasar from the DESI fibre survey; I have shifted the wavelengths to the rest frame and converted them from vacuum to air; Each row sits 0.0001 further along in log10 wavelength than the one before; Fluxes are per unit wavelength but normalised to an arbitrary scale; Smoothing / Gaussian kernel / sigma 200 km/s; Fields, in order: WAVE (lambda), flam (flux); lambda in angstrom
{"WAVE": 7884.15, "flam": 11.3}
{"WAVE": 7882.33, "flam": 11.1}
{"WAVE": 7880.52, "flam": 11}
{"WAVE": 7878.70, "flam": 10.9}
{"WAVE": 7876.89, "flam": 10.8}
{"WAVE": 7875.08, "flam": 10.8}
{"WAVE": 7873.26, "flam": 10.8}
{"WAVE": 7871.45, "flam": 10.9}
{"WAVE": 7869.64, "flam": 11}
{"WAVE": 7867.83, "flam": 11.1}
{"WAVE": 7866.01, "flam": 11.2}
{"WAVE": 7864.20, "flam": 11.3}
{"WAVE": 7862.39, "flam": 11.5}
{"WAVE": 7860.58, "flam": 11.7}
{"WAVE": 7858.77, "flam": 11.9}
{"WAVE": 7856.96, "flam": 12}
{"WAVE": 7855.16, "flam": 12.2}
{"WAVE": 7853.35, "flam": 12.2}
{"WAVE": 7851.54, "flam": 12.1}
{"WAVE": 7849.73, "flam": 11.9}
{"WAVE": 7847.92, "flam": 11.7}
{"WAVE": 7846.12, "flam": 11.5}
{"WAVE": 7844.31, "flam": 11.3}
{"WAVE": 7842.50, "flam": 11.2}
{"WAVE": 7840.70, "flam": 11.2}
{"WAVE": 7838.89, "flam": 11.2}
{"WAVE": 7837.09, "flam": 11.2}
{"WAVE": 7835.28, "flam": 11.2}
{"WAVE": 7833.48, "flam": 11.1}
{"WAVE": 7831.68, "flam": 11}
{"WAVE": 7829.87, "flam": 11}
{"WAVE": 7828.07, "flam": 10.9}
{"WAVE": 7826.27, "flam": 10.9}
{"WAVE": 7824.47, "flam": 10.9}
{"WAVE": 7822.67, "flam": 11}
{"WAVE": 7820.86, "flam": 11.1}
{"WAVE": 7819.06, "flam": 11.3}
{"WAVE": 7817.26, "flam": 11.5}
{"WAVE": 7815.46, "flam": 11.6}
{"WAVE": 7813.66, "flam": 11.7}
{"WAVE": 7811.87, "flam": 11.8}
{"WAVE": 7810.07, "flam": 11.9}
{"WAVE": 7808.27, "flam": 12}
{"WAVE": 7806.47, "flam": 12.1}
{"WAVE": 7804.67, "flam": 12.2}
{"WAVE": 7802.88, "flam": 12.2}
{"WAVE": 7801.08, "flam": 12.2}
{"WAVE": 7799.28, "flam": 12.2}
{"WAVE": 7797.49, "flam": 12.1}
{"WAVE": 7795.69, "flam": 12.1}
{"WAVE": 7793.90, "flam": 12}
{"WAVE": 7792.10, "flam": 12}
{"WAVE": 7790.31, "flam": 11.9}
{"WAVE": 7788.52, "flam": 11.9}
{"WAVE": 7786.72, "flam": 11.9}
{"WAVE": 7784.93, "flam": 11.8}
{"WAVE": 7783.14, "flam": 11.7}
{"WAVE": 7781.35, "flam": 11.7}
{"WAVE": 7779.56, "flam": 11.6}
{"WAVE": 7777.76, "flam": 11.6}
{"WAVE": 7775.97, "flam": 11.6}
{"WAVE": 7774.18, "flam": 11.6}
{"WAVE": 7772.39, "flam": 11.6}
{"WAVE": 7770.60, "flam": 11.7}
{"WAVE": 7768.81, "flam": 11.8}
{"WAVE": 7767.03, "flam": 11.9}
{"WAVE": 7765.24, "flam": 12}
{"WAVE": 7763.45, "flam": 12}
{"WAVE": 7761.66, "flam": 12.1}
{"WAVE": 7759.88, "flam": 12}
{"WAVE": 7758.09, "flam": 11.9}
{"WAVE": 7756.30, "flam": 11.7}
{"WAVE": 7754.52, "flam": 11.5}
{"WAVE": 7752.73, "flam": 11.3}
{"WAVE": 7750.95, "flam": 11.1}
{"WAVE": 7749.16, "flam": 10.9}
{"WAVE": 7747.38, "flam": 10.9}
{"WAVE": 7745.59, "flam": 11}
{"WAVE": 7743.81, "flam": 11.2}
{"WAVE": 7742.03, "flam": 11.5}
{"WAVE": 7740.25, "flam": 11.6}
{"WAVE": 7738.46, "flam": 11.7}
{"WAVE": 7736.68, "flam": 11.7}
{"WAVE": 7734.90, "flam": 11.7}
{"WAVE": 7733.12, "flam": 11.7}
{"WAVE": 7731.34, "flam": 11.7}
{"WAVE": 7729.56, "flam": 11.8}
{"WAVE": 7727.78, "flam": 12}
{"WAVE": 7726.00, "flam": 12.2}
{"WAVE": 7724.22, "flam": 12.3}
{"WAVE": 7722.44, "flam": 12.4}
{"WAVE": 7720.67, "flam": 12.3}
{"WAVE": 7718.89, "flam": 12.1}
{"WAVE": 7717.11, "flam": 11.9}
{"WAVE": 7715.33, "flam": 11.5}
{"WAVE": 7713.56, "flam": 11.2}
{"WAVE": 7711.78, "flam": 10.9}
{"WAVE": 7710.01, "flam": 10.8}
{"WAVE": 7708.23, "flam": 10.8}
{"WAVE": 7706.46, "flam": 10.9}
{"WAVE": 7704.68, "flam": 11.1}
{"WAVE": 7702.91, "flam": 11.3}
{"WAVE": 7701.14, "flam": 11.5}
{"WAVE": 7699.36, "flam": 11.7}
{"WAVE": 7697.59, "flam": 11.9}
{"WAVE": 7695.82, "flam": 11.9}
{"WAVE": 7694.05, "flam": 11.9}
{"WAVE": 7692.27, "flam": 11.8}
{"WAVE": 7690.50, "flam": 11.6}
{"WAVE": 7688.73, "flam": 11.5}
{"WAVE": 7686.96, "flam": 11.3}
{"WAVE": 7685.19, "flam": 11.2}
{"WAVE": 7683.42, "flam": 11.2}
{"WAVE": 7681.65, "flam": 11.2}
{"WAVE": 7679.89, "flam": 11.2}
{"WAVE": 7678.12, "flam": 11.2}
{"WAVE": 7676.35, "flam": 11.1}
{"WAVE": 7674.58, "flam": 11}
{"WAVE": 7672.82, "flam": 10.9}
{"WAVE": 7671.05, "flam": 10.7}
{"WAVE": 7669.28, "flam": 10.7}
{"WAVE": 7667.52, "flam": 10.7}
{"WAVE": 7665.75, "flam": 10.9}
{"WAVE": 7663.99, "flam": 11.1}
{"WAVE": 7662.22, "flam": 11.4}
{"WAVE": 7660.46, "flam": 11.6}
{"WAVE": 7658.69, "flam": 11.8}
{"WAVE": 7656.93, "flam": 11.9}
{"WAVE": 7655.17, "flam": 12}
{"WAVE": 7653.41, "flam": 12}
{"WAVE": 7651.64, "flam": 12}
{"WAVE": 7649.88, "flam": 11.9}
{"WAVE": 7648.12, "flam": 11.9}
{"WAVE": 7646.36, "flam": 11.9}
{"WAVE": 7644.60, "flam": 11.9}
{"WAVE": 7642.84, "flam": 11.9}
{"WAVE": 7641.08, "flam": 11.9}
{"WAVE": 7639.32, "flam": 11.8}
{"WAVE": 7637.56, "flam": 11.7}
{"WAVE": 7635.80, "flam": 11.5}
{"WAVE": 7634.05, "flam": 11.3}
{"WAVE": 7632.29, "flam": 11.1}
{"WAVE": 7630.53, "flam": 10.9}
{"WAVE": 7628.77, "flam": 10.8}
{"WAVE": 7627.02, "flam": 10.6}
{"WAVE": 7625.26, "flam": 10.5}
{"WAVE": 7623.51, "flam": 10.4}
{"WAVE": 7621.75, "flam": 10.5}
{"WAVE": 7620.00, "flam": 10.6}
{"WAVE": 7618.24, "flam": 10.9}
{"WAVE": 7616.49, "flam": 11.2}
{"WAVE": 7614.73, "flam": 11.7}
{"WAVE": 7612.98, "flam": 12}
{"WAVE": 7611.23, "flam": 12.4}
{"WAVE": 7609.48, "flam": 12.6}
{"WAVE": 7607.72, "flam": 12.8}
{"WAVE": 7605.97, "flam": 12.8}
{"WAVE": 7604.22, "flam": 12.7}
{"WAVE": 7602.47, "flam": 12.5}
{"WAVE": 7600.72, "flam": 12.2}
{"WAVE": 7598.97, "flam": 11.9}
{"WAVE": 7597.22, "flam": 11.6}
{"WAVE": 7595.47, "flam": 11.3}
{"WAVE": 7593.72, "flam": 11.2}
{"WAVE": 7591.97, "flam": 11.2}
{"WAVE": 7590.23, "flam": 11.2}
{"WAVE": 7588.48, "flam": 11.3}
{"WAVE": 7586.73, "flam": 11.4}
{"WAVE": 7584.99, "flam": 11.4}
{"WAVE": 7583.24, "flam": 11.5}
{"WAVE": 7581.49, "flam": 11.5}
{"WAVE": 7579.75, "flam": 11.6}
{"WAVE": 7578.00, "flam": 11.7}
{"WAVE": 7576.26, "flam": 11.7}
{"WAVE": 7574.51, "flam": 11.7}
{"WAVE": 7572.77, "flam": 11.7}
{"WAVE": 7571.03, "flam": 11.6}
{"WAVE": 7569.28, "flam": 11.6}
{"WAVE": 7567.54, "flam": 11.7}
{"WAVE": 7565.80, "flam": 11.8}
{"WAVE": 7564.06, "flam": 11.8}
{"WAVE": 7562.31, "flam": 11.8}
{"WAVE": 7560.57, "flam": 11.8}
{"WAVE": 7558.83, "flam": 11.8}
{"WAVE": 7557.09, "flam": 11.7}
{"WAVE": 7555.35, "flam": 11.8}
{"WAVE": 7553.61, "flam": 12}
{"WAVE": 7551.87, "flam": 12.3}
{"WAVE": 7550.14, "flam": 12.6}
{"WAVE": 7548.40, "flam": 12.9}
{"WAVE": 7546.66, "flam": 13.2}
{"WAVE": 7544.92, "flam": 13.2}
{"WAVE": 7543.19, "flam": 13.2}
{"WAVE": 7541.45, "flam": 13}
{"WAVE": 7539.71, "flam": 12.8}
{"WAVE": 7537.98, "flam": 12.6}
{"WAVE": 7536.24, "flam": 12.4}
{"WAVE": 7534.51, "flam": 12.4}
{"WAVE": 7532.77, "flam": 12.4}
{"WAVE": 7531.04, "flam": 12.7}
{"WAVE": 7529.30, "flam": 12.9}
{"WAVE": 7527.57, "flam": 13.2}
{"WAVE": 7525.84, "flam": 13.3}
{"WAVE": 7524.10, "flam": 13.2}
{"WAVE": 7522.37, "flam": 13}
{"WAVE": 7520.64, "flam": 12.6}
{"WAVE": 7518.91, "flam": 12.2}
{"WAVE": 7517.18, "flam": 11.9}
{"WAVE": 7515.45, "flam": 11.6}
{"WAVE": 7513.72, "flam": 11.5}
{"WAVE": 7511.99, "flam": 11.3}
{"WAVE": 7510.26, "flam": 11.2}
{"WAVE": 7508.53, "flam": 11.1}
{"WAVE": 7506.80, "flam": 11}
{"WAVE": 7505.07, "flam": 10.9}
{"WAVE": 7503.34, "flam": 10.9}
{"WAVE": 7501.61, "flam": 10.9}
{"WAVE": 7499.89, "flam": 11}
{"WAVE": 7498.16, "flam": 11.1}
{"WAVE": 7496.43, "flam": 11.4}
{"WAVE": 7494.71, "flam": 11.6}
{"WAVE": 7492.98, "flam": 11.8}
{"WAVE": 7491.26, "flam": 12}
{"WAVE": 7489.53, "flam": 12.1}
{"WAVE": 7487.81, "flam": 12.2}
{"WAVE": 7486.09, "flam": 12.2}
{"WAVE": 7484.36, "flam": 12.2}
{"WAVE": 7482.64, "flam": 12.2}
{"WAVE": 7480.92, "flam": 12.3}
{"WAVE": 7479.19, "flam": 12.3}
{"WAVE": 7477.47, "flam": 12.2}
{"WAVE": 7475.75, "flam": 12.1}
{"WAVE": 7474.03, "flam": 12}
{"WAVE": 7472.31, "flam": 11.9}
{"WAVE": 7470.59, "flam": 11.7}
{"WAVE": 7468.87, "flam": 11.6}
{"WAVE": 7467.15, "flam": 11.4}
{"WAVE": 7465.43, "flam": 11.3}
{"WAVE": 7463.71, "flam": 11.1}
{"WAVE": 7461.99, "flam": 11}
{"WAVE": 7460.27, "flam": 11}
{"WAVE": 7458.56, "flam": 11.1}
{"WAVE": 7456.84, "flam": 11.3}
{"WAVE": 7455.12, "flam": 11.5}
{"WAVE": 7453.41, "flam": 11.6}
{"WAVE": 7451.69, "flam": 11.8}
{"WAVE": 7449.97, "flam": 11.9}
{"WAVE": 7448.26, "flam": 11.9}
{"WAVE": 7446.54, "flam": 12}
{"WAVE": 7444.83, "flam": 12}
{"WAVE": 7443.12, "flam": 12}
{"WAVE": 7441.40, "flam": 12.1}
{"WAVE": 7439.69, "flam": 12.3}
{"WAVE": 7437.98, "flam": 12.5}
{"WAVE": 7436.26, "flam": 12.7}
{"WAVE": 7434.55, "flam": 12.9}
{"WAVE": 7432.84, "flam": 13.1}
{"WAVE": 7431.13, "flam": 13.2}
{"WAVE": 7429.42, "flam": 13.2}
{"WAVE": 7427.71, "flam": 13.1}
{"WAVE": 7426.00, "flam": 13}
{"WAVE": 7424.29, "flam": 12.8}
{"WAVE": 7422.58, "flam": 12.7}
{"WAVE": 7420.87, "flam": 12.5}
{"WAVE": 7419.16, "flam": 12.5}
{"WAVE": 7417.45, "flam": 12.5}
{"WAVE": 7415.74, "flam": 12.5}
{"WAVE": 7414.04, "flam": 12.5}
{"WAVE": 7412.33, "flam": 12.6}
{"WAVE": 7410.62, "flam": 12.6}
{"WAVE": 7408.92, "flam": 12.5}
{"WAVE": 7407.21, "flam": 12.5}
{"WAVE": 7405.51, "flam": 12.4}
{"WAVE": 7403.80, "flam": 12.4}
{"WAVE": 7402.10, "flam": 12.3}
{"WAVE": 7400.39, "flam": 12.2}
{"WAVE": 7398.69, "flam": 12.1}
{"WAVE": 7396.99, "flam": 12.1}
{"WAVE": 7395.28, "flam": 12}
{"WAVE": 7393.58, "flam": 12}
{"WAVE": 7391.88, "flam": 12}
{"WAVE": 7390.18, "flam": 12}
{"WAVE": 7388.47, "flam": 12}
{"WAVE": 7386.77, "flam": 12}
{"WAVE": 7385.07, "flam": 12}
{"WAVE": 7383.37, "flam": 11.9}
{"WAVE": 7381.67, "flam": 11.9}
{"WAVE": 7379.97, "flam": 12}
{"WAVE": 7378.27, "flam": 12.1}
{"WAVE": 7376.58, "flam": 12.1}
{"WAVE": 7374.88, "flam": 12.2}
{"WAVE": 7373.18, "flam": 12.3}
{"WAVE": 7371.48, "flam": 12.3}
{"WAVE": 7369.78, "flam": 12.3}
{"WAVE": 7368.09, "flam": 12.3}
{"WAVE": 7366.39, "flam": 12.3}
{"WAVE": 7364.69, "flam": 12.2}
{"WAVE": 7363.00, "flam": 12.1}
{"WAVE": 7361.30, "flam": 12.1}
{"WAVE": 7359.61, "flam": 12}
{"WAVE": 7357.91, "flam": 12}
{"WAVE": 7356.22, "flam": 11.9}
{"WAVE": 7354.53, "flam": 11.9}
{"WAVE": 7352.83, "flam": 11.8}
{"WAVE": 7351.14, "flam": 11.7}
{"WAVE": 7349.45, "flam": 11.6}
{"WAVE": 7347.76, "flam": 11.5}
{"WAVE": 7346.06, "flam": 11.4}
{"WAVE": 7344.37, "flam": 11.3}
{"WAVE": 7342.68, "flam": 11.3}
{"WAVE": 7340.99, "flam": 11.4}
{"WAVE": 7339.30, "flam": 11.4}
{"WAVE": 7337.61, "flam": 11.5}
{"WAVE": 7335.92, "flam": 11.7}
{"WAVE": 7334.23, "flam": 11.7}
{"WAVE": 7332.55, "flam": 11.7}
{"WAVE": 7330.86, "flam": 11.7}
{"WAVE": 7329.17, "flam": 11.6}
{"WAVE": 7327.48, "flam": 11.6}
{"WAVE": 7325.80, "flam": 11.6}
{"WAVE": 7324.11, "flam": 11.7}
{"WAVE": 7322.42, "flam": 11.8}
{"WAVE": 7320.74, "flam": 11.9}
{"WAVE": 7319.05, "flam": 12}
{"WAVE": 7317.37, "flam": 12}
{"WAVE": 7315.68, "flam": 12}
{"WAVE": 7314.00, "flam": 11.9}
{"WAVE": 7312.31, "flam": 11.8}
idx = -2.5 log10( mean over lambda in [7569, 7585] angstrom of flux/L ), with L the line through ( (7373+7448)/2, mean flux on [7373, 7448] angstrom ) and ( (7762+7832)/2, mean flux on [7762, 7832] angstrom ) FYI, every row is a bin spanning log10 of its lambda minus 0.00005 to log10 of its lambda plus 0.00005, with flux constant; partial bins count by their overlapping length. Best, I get 0.04 mag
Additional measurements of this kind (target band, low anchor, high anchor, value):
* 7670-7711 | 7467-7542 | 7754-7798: 0.06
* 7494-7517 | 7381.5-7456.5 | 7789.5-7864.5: 0.09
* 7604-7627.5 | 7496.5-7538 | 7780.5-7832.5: 0.03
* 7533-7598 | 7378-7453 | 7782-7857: 0.01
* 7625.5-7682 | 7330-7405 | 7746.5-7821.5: 0.04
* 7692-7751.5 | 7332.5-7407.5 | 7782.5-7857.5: 0.01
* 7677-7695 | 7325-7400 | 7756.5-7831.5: 0.03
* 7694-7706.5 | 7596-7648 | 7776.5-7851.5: 0.01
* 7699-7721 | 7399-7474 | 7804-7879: 0.03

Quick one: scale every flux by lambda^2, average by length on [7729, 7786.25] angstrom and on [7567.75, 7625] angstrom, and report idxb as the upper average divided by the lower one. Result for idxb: 1.04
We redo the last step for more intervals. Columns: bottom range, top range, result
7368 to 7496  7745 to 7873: 1.05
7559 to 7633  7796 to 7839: 1.06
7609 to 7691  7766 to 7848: 1.06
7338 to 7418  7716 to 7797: 1.08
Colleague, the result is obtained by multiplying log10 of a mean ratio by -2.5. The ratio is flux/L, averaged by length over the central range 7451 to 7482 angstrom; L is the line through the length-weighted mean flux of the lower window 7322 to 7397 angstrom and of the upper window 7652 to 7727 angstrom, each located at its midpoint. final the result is 0.01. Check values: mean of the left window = 11.9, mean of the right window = 11.4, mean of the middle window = 11.6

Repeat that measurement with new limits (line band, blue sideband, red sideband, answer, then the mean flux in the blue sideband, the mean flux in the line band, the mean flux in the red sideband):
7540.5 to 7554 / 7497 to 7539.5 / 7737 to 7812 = -0.08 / 12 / 12.8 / 11.7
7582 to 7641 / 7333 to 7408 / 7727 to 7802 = 0.03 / 12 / 11.5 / 11.7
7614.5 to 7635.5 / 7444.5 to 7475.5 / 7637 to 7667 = 0.08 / 11.6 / 10.9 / 11.7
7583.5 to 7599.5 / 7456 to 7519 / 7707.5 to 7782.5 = 0.02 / 11.6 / 11.4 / 11.6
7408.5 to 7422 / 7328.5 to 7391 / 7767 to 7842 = -0.06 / 11.9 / 12.5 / 11.6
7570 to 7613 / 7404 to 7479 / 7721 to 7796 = 0.01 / 12.2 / 11.8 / 11.7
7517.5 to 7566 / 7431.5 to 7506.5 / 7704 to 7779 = -0.07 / 11.8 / 12.5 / 11.6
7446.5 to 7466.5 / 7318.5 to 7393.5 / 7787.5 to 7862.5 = 0.04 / 11.9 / 11.4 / 11.6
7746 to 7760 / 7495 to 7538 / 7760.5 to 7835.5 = 0.03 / 11.9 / 11.4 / 11.7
